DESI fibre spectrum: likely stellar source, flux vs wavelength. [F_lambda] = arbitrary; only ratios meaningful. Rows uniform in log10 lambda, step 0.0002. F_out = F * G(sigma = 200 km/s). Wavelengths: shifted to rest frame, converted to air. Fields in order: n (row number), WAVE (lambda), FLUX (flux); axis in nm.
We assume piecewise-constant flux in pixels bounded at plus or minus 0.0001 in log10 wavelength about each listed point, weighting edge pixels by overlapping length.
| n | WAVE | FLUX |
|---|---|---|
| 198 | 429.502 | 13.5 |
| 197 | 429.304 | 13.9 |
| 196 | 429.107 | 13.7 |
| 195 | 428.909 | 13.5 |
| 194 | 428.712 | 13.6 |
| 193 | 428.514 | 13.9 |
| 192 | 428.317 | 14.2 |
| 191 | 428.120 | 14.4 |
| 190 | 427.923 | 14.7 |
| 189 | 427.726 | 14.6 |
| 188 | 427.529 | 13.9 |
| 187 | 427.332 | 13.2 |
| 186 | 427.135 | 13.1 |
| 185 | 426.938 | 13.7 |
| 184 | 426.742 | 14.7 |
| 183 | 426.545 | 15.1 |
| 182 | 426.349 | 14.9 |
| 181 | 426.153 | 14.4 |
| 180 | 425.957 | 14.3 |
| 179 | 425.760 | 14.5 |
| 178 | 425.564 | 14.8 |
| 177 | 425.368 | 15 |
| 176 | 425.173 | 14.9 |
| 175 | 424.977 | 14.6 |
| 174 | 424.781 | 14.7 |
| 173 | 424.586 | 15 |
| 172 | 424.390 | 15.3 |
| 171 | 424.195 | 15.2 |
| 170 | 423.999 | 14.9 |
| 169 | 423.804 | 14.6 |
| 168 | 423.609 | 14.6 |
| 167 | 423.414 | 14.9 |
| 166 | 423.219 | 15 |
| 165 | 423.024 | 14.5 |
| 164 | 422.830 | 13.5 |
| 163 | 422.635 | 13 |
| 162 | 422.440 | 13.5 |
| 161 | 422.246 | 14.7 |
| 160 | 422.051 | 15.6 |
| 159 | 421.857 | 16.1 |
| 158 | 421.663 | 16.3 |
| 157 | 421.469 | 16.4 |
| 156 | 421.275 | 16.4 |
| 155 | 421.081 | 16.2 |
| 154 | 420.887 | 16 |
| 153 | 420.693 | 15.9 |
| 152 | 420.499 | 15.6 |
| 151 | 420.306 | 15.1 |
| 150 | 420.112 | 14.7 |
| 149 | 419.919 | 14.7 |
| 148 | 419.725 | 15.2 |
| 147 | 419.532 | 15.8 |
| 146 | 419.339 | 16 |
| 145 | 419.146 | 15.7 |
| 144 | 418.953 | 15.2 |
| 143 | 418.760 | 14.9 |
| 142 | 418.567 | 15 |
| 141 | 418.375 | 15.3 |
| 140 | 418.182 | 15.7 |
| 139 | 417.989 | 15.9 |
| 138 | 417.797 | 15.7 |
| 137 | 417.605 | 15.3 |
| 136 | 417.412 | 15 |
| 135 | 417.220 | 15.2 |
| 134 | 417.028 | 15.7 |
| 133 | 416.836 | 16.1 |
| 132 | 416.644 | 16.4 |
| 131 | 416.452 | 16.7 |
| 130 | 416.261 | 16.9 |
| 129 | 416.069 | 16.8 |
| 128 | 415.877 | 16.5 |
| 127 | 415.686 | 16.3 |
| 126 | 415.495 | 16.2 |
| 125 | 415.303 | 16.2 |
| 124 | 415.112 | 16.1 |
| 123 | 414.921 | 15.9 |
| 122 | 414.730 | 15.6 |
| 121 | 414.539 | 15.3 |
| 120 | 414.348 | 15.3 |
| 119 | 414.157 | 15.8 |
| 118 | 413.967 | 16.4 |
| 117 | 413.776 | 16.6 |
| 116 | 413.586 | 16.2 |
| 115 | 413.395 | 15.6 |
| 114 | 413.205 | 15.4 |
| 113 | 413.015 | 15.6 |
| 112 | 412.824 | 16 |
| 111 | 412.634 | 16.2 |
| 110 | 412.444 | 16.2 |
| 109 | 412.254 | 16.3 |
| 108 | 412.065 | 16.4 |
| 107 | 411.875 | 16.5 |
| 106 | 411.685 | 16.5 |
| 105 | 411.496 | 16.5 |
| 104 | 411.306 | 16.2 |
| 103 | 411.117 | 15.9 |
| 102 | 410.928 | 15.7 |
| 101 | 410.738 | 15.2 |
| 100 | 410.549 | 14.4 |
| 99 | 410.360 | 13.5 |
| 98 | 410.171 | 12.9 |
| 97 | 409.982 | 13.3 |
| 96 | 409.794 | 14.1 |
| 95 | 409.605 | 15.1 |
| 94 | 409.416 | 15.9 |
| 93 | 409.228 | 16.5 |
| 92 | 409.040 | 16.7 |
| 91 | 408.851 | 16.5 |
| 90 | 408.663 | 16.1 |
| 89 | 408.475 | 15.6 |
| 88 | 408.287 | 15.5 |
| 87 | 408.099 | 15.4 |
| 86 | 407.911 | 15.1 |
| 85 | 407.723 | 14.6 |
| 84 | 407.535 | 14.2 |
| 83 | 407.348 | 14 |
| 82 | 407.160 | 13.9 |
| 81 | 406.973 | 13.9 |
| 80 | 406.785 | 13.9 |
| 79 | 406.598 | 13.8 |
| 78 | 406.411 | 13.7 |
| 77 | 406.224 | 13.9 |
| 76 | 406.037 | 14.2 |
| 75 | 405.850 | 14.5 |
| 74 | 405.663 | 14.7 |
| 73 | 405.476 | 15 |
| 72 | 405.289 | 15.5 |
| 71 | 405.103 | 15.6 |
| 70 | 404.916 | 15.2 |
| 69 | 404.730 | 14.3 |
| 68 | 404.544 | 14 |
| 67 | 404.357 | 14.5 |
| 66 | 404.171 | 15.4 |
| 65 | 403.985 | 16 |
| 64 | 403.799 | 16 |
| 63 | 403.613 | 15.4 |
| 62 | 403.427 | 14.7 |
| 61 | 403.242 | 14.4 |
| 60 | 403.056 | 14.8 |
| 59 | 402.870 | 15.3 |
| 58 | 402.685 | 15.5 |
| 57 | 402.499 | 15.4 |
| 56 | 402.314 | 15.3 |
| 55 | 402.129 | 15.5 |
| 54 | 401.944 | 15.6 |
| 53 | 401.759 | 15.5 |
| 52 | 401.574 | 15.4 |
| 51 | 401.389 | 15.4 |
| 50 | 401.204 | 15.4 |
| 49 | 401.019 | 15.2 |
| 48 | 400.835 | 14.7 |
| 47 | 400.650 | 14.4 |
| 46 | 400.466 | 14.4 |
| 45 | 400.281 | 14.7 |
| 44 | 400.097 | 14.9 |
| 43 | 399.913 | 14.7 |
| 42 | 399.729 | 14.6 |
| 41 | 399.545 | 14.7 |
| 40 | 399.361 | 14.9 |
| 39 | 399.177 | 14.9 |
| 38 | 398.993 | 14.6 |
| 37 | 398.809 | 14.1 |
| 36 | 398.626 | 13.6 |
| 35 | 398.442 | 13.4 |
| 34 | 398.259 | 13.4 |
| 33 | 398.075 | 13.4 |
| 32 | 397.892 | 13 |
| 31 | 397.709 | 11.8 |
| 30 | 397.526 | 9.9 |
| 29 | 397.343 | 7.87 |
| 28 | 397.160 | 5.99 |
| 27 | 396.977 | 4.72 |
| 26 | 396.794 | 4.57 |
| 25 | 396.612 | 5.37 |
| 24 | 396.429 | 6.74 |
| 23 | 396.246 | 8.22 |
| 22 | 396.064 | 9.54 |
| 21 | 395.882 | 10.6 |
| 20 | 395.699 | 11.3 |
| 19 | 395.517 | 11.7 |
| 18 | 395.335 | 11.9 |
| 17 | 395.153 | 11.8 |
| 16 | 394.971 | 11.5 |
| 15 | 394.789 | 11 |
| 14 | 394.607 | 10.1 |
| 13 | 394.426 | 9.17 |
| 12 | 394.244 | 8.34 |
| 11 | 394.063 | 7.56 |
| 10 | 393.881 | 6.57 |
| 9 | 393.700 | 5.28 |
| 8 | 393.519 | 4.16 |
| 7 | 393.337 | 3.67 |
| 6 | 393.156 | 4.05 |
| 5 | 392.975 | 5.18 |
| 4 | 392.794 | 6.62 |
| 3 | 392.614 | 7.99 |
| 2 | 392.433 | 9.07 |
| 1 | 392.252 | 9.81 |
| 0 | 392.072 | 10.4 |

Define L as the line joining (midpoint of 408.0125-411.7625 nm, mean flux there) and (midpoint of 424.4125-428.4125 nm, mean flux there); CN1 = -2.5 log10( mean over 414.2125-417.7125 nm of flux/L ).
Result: -0.07 mag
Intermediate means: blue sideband 15.4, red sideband 14.5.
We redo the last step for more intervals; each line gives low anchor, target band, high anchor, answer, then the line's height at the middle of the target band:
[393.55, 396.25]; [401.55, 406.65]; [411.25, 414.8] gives -0.17 mag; 12.8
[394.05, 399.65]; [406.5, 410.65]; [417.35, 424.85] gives -0.15 mag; 12.9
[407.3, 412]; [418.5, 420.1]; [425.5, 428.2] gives -0.04 mag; 14.7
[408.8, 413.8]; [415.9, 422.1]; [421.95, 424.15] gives -0.06 mag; 14.9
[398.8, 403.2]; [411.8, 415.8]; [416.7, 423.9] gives -0.06 mag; 15.2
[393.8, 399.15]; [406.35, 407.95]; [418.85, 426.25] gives -0.16 mag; 12.2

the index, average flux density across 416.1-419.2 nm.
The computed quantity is 15.7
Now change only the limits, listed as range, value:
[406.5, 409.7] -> 15.1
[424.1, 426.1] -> 14.8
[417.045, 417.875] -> 15.3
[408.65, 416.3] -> 15.8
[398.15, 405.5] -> 14.9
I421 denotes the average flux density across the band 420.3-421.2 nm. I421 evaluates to 15.8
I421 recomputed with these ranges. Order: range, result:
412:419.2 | 15.9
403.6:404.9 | 15.1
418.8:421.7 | 15.7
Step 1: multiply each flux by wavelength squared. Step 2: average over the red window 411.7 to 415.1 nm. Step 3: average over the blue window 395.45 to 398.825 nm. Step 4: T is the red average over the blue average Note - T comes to 1.75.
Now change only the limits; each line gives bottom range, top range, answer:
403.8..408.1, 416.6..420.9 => 1.13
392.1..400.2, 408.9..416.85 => 1.72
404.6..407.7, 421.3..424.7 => 1.12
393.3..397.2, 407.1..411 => 1.94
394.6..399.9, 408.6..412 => 1.48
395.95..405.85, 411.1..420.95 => 1.27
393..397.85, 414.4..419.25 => 2.14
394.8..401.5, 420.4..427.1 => 1.41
